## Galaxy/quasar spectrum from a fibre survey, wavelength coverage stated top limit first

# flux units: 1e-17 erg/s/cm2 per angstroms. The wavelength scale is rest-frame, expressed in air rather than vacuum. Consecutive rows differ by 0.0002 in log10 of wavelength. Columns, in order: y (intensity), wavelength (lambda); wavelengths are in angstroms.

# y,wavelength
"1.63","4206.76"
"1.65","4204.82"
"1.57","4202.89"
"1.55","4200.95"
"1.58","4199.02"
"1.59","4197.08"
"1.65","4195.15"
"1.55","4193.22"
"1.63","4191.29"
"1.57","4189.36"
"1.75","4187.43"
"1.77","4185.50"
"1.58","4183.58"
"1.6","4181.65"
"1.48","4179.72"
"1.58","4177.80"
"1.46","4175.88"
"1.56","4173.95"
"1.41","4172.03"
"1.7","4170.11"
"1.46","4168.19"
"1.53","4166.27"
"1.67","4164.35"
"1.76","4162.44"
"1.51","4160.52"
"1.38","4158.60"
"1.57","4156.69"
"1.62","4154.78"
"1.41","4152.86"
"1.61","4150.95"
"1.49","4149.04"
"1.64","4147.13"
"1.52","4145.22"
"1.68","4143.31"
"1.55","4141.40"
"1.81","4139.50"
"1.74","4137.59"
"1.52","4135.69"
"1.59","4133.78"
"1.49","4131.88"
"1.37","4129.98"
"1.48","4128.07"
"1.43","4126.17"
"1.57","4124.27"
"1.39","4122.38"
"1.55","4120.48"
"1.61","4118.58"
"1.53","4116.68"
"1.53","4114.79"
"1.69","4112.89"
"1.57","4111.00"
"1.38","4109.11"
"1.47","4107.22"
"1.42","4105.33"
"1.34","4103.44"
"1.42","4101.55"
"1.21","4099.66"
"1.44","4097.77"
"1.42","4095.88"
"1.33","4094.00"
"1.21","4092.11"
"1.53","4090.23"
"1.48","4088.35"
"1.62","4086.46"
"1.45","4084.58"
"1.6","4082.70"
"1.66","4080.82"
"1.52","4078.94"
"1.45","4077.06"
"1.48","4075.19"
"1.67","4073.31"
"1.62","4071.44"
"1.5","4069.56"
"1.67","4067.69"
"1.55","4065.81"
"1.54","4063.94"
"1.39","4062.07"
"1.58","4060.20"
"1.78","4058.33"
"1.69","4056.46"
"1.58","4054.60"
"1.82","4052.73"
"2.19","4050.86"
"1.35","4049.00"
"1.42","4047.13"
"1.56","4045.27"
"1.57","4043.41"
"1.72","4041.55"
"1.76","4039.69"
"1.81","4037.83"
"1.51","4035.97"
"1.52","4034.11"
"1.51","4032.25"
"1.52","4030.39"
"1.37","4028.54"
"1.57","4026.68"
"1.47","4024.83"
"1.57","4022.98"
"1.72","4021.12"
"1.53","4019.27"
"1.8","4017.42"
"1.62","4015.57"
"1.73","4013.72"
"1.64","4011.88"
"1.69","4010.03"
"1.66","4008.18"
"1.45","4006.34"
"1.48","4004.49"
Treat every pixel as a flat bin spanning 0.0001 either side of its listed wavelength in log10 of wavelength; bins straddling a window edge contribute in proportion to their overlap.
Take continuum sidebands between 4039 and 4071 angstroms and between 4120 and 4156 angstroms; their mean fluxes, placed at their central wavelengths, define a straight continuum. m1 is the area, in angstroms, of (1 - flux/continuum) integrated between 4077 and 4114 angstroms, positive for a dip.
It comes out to 2.99 angstroms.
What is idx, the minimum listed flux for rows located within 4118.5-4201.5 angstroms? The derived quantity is 1.37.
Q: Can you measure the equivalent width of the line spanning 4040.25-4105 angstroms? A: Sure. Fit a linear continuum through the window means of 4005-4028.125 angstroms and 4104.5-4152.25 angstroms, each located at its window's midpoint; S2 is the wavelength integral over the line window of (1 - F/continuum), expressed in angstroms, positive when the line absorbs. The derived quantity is 1.6 angstroms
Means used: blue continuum 1.61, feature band 1.54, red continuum 1.54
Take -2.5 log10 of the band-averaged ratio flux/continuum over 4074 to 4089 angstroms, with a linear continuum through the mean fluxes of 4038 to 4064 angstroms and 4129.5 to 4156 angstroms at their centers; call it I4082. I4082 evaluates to 0.06 mag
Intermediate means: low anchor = 1.65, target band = 1.54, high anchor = 1.58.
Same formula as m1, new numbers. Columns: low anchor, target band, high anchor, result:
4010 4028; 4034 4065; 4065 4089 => -0.9 angstroms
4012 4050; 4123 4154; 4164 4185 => 0.1 angstroms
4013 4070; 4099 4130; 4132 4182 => 2.2 angstroms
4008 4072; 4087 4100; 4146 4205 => 1.7 angstroms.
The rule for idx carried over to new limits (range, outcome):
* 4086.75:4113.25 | 1.21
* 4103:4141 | 1.34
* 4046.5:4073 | 1.35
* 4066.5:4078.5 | 1.45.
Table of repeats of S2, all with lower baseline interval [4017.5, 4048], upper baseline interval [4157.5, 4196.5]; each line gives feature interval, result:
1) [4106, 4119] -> 0.37 angstroms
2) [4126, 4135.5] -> 0.60 angstroms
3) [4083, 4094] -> 0.86 angstroms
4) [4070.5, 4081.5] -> 0.10 angstroms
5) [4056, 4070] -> -0.08 angstroms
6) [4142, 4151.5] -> -0.04 angstroms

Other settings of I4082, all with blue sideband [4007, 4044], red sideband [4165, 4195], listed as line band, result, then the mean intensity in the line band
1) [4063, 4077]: 0.024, 1.57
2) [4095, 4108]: 0.153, 1.39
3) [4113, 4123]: 0.037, 1.54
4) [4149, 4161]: 0.049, 1.51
